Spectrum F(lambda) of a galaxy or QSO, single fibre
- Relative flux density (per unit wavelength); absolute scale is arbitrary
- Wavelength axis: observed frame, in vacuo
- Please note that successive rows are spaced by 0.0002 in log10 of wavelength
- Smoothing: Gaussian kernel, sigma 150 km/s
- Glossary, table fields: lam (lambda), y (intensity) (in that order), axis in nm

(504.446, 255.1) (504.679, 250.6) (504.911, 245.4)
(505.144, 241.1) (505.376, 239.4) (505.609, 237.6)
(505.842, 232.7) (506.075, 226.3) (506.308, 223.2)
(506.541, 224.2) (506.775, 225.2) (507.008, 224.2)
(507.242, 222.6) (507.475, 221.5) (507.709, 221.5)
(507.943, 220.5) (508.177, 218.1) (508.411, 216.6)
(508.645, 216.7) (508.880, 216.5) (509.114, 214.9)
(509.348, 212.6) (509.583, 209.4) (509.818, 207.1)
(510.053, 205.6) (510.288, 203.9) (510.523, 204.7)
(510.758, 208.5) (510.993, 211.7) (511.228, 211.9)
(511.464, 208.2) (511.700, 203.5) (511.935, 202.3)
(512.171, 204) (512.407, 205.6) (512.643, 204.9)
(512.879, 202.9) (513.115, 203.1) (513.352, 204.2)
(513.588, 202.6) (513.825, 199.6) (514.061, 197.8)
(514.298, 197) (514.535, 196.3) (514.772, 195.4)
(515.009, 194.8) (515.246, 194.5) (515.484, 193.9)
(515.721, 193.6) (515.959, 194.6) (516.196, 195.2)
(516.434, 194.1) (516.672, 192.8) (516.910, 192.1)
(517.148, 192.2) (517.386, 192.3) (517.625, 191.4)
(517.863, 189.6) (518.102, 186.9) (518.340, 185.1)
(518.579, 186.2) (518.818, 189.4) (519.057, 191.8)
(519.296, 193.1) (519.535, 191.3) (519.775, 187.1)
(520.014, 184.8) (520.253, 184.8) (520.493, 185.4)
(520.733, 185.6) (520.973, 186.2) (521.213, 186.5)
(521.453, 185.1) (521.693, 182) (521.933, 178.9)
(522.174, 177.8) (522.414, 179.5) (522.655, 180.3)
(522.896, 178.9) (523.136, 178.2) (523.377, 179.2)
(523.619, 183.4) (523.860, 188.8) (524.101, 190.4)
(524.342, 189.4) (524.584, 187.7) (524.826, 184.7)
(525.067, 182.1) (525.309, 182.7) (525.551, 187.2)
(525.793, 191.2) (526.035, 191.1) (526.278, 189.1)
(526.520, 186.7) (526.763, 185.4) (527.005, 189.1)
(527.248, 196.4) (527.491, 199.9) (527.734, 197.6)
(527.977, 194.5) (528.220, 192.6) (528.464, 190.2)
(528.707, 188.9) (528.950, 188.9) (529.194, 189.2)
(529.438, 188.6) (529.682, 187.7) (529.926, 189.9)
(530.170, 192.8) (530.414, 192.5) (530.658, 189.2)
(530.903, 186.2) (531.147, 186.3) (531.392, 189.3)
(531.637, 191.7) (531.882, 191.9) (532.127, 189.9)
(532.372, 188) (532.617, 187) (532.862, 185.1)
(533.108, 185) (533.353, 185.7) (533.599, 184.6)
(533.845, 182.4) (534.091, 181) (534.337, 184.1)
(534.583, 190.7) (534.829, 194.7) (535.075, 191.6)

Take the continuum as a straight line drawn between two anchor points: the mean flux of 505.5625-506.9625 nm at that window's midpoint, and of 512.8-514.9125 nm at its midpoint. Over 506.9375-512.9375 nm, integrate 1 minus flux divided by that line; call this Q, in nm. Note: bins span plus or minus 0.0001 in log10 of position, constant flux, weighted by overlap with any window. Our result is 0.073 nm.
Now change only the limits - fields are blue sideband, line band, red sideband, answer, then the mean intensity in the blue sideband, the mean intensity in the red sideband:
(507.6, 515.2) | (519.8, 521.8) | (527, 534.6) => 0.13 nm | 207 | 189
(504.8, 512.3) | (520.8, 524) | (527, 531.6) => 0.29 nm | 218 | 191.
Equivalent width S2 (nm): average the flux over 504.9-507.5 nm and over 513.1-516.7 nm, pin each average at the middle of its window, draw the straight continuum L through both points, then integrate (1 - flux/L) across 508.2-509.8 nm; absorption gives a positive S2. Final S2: 0.04 nm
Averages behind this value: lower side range 230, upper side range 197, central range 214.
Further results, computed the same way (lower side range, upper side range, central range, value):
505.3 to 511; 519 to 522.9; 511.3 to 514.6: 0.054 nm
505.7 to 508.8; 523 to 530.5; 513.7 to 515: 0.082 nm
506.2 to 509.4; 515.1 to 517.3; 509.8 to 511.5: 0.027 nm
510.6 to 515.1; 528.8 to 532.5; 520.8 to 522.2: 0.094 nm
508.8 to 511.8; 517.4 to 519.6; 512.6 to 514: -0.005 nm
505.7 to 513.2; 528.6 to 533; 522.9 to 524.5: 0.103 nm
